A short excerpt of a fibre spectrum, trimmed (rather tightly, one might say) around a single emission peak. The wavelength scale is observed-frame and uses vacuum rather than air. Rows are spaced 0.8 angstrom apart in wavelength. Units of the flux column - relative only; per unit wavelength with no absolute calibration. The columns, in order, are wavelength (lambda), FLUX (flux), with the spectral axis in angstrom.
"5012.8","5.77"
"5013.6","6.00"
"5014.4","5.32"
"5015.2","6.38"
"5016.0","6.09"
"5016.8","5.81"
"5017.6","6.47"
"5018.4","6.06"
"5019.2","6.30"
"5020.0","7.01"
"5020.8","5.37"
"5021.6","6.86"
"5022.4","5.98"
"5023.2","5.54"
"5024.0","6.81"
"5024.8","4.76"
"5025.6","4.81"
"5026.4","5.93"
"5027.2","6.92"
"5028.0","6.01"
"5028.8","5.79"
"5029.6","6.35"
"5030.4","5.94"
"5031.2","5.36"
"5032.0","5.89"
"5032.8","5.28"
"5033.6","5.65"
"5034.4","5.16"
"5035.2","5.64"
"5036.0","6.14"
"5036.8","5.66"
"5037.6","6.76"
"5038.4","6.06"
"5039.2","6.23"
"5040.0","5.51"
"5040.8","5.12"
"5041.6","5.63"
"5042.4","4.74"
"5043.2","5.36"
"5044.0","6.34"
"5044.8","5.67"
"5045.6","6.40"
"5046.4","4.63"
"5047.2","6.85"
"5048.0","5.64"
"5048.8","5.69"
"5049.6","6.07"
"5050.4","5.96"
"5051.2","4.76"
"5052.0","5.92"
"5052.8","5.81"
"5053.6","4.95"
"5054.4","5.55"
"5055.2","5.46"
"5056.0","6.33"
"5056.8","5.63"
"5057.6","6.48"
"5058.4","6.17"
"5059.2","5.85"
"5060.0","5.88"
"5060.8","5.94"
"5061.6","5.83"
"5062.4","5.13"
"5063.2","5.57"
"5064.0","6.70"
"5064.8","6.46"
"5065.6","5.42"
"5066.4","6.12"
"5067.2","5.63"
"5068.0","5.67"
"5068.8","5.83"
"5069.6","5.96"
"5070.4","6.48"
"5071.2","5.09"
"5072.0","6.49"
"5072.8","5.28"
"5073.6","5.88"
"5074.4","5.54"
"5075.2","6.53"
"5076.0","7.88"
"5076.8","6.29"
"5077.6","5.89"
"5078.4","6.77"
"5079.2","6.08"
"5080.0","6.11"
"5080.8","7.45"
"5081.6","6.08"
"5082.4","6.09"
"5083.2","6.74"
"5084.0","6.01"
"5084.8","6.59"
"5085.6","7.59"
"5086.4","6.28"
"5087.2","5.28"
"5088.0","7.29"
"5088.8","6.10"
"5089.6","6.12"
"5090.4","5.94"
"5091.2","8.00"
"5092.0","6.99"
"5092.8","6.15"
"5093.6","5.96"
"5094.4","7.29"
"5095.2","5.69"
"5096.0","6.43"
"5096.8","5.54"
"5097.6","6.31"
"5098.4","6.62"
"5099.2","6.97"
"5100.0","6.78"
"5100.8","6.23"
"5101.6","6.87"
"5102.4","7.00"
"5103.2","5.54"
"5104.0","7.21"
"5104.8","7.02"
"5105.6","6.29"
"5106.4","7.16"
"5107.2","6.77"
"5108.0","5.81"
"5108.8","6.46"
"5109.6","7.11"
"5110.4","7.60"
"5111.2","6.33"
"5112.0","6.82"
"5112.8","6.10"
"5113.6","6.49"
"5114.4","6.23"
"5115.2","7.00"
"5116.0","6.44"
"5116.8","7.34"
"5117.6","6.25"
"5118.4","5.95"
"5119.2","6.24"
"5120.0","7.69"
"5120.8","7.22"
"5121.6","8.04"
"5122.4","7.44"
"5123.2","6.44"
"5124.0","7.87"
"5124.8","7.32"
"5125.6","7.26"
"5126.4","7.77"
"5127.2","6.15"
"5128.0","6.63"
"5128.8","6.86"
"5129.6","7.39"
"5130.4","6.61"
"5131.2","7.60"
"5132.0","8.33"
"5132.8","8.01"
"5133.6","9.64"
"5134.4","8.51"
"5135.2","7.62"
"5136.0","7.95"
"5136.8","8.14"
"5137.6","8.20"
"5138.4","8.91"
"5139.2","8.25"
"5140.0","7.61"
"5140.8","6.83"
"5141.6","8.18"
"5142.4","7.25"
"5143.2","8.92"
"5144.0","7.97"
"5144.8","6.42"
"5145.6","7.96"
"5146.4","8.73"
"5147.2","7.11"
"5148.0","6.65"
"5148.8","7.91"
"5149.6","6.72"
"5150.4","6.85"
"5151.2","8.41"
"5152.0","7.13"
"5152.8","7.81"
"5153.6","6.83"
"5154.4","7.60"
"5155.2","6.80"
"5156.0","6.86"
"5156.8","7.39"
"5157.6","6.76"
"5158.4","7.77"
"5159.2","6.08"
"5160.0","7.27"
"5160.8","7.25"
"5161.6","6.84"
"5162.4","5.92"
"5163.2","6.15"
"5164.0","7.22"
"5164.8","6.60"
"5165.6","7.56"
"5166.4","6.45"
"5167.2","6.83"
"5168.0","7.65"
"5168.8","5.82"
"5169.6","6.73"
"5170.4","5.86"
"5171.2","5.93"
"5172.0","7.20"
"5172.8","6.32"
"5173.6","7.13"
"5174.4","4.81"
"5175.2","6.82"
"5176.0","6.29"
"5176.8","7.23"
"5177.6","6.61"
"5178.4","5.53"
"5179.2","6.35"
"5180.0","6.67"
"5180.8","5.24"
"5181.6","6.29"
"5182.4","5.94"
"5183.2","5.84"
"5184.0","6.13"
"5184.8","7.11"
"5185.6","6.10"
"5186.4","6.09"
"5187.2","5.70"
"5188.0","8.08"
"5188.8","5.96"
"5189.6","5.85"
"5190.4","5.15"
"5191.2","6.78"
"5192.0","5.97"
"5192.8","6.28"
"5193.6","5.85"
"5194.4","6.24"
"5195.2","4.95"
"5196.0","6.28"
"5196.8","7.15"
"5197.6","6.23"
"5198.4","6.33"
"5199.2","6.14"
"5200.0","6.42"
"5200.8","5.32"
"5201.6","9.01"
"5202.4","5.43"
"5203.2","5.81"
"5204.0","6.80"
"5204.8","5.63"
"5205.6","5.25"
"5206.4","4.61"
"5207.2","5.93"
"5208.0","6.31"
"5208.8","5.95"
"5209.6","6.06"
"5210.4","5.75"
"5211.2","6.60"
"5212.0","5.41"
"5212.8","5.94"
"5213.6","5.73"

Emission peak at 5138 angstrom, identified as C III]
